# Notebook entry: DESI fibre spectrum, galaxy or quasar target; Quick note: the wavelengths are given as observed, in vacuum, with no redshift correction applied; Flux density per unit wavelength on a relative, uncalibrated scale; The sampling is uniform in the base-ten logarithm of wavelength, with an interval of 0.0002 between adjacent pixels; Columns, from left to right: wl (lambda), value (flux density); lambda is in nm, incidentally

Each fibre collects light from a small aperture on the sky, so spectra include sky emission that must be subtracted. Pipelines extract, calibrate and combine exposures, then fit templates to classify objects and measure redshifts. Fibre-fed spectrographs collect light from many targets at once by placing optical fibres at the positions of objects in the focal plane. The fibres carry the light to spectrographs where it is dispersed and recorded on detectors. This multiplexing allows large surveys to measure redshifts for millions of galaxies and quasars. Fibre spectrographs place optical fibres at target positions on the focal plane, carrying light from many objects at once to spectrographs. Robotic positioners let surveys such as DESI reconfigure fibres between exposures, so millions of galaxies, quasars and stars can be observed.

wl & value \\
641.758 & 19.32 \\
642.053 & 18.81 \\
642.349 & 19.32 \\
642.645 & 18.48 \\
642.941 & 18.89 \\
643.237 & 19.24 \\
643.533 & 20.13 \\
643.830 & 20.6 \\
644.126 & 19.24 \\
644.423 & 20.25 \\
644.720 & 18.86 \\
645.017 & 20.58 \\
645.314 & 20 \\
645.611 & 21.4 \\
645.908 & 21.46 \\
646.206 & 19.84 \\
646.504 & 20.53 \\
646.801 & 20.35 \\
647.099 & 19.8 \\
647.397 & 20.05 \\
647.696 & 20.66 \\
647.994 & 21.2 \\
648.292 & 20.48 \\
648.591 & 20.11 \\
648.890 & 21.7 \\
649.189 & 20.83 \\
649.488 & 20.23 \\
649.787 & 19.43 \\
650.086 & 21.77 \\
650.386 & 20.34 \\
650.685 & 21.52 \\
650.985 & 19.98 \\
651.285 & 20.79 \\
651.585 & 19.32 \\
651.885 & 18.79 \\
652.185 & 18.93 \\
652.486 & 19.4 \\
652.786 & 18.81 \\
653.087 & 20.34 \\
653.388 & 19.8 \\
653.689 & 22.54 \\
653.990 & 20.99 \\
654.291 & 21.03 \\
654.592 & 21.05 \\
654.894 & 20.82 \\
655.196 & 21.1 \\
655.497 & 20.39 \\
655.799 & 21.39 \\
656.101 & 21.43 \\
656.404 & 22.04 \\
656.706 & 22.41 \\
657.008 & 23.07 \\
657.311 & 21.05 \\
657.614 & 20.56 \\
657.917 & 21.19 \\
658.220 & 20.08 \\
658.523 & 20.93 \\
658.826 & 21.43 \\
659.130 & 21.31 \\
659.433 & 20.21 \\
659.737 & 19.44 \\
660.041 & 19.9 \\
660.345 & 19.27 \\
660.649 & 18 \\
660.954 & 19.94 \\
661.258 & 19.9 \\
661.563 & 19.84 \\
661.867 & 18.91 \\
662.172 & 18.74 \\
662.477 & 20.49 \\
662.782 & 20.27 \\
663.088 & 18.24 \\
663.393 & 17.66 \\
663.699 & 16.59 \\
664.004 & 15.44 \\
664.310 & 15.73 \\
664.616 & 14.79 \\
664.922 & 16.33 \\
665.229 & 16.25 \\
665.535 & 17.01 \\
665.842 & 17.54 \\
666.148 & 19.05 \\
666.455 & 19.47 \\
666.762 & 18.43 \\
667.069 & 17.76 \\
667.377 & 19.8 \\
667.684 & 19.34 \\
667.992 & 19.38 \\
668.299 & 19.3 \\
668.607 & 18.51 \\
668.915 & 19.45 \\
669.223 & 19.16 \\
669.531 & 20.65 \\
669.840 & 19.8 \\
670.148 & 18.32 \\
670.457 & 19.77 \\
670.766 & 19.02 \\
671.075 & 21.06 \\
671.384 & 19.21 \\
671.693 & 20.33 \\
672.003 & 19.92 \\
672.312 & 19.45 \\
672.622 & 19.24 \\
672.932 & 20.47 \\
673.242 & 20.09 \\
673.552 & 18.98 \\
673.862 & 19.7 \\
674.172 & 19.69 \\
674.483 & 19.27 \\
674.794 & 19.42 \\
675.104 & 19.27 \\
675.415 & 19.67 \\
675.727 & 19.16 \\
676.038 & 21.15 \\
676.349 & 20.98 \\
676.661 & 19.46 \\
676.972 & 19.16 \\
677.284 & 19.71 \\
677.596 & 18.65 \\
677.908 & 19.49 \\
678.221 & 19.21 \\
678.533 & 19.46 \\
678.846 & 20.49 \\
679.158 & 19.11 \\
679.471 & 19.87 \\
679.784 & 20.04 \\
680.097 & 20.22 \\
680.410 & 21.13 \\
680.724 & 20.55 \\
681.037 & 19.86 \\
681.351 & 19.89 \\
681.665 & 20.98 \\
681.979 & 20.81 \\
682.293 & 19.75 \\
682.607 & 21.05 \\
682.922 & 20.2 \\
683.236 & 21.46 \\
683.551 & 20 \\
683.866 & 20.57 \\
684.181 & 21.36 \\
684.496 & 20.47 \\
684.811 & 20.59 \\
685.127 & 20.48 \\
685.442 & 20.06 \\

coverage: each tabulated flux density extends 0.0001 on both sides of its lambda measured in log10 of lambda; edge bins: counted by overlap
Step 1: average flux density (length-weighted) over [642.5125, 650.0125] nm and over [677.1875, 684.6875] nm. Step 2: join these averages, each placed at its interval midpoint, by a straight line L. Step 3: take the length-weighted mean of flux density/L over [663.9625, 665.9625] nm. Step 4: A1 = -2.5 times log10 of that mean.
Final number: 0.24 mag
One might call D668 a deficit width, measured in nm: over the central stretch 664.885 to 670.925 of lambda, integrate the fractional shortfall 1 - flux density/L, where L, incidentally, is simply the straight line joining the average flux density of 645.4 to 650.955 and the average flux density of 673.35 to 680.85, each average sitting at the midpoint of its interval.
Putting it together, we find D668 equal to 0.38 nm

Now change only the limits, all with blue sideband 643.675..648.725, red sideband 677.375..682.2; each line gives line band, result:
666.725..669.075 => 0.13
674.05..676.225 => 0.04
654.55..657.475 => -0.18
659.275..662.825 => 0.11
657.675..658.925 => -0.04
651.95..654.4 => 0.01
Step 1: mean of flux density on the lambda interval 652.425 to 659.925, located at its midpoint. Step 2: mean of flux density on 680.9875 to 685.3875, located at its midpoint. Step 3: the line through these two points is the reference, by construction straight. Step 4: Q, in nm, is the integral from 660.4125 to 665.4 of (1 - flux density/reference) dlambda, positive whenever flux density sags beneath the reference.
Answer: 0.69 nm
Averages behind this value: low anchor 20.9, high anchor 20.5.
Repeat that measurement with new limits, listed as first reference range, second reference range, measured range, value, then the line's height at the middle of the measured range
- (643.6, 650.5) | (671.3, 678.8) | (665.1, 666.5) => 0.150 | 19.9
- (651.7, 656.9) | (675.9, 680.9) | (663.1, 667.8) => 0.670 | 20.3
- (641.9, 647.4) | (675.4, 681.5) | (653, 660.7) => -0.387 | 19.9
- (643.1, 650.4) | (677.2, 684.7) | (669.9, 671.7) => 0.060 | 20.2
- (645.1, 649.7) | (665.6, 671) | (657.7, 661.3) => -0.079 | 19.7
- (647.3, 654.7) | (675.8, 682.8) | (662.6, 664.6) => 0.301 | 20.2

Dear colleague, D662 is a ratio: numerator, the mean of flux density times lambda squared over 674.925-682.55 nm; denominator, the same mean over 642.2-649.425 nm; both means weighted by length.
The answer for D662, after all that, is 1.1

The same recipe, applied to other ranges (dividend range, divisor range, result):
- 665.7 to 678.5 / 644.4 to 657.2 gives 1.01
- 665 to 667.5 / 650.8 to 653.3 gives 0.96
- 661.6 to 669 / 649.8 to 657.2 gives 0.91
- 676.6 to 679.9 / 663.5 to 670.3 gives 1.11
